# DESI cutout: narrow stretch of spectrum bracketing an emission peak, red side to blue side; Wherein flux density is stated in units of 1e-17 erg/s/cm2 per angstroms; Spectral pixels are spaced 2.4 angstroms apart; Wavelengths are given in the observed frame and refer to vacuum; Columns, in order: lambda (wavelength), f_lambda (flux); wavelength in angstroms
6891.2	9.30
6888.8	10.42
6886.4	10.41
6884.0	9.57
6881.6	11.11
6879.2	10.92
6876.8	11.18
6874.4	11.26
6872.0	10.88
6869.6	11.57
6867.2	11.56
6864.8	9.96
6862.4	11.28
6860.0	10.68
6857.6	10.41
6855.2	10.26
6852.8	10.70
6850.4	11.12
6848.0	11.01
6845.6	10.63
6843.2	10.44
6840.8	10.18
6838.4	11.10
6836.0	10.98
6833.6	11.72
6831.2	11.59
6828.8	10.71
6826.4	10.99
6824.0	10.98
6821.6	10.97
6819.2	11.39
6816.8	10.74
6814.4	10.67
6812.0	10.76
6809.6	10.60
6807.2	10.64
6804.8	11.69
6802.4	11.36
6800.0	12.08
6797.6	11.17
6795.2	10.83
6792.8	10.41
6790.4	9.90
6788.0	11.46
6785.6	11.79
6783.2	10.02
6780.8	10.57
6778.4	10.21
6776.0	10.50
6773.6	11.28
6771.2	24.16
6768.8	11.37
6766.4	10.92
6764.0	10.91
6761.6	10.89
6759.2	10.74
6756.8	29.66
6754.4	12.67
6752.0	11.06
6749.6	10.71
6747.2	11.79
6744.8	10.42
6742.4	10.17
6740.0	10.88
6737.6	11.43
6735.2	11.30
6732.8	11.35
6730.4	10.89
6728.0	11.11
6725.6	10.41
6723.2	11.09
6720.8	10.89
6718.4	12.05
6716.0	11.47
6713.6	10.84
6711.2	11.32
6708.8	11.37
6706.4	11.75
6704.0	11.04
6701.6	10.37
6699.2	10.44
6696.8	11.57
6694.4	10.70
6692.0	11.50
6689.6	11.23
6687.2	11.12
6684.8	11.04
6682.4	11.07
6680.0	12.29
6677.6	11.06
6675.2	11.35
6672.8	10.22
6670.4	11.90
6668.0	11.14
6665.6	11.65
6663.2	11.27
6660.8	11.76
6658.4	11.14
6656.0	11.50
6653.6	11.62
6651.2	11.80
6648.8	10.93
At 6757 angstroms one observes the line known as [S II] 6716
